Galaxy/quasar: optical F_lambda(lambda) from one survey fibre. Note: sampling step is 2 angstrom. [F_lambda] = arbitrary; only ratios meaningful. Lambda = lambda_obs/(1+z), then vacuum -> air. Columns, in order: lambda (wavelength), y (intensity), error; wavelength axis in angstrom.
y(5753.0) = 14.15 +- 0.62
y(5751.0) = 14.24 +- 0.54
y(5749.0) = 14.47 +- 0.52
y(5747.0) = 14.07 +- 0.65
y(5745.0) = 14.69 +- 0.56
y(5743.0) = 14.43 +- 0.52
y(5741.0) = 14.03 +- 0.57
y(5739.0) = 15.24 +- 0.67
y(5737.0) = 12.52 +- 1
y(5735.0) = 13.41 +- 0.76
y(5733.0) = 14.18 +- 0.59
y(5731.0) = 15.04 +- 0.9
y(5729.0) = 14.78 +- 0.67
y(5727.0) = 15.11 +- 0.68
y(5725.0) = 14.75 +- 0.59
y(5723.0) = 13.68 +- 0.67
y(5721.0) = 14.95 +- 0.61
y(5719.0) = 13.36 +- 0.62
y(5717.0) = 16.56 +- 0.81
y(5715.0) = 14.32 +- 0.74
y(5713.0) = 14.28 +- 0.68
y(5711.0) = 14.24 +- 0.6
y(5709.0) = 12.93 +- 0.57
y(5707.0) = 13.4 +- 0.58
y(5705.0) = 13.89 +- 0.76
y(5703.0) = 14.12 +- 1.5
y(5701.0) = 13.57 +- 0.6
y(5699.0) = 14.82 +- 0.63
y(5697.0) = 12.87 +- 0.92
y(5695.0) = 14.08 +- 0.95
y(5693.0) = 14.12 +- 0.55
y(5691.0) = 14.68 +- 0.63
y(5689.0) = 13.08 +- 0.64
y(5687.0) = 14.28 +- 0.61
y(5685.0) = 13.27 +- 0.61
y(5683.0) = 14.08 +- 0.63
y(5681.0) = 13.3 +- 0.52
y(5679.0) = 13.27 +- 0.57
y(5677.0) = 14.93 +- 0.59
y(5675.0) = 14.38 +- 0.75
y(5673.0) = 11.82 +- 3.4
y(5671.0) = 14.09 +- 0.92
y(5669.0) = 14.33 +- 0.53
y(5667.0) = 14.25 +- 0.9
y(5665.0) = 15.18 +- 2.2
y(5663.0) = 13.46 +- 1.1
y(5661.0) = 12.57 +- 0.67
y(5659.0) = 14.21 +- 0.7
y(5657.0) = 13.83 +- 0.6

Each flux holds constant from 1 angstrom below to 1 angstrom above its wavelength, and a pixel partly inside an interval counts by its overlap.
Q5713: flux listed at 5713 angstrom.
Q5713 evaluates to 14.28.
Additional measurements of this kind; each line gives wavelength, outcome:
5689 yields 13.08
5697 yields 12.87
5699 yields 14.82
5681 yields 13.3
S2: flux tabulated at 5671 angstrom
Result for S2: 14.09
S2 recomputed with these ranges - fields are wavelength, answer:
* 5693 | 14.12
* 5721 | 14.95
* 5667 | 14.25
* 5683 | 14.08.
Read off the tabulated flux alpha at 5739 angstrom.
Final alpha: 15.24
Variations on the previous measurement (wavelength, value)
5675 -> 14.38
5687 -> 14.28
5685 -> 13.27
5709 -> 12.93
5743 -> 14.43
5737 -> 12.52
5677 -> 14.93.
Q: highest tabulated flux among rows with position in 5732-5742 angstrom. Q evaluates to 15.24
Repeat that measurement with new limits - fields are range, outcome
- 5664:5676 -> 15.18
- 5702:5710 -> 14.12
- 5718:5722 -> 14.95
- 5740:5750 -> 14.69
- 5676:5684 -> 14.93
